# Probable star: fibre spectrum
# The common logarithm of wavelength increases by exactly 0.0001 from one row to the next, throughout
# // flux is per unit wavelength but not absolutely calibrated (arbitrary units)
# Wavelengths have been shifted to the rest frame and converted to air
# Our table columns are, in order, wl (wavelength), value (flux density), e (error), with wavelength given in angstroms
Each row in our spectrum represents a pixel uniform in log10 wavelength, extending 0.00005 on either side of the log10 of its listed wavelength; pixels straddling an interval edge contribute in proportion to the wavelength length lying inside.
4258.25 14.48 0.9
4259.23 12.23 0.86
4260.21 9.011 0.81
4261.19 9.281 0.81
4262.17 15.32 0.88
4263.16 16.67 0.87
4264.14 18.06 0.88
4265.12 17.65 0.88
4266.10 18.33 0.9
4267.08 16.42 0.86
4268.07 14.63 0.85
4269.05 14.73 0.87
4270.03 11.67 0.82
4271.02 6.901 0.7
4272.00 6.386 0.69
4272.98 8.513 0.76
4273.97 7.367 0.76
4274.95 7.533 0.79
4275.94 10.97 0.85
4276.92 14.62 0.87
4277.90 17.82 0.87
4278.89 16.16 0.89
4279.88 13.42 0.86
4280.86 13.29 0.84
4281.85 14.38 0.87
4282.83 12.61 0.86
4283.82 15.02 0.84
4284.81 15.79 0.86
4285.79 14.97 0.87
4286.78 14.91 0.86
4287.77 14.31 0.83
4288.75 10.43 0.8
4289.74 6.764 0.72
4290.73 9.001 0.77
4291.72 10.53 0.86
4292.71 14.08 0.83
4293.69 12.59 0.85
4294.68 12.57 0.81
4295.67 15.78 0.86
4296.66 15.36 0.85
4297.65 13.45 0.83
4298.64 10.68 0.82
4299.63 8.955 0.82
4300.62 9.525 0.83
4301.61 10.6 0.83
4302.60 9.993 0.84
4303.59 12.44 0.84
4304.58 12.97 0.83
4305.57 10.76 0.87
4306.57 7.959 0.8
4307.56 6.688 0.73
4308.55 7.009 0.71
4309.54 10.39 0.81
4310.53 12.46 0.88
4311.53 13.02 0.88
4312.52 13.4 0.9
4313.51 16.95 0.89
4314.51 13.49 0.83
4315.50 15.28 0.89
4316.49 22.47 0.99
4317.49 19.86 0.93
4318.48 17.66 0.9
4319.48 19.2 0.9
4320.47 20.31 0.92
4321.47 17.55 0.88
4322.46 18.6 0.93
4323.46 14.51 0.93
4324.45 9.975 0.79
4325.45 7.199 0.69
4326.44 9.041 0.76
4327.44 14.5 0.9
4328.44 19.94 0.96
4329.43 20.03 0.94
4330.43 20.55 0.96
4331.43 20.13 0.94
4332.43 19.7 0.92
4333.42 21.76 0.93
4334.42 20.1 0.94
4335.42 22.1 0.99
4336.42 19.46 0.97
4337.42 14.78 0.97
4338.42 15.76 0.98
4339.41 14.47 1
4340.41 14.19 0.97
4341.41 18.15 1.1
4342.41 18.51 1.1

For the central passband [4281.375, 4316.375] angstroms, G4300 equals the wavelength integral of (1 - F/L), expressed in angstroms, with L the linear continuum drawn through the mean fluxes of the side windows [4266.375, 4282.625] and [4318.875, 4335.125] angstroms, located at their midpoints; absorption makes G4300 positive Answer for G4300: 5.30 angstroms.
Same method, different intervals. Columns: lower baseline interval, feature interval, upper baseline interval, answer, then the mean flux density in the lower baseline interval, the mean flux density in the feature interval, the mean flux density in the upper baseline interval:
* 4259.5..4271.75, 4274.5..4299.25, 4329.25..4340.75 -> 3.60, 13.9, 13.1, 18.6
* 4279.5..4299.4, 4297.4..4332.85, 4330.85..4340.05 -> 4.76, 12.9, 14.1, 18.6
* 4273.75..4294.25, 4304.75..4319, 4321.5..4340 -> 1.77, 12.8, 13.4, 16.8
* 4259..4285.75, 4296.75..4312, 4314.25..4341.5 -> 4.82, 13.2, 10.6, 17.2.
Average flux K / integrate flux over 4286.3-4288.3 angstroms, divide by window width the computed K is 14.6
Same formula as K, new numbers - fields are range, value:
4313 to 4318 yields 17.6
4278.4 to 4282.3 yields 14.3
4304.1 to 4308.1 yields 9.54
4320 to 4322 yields 18.9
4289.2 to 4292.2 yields 8.76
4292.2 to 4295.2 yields 13.1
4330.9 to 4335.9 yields 20.7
